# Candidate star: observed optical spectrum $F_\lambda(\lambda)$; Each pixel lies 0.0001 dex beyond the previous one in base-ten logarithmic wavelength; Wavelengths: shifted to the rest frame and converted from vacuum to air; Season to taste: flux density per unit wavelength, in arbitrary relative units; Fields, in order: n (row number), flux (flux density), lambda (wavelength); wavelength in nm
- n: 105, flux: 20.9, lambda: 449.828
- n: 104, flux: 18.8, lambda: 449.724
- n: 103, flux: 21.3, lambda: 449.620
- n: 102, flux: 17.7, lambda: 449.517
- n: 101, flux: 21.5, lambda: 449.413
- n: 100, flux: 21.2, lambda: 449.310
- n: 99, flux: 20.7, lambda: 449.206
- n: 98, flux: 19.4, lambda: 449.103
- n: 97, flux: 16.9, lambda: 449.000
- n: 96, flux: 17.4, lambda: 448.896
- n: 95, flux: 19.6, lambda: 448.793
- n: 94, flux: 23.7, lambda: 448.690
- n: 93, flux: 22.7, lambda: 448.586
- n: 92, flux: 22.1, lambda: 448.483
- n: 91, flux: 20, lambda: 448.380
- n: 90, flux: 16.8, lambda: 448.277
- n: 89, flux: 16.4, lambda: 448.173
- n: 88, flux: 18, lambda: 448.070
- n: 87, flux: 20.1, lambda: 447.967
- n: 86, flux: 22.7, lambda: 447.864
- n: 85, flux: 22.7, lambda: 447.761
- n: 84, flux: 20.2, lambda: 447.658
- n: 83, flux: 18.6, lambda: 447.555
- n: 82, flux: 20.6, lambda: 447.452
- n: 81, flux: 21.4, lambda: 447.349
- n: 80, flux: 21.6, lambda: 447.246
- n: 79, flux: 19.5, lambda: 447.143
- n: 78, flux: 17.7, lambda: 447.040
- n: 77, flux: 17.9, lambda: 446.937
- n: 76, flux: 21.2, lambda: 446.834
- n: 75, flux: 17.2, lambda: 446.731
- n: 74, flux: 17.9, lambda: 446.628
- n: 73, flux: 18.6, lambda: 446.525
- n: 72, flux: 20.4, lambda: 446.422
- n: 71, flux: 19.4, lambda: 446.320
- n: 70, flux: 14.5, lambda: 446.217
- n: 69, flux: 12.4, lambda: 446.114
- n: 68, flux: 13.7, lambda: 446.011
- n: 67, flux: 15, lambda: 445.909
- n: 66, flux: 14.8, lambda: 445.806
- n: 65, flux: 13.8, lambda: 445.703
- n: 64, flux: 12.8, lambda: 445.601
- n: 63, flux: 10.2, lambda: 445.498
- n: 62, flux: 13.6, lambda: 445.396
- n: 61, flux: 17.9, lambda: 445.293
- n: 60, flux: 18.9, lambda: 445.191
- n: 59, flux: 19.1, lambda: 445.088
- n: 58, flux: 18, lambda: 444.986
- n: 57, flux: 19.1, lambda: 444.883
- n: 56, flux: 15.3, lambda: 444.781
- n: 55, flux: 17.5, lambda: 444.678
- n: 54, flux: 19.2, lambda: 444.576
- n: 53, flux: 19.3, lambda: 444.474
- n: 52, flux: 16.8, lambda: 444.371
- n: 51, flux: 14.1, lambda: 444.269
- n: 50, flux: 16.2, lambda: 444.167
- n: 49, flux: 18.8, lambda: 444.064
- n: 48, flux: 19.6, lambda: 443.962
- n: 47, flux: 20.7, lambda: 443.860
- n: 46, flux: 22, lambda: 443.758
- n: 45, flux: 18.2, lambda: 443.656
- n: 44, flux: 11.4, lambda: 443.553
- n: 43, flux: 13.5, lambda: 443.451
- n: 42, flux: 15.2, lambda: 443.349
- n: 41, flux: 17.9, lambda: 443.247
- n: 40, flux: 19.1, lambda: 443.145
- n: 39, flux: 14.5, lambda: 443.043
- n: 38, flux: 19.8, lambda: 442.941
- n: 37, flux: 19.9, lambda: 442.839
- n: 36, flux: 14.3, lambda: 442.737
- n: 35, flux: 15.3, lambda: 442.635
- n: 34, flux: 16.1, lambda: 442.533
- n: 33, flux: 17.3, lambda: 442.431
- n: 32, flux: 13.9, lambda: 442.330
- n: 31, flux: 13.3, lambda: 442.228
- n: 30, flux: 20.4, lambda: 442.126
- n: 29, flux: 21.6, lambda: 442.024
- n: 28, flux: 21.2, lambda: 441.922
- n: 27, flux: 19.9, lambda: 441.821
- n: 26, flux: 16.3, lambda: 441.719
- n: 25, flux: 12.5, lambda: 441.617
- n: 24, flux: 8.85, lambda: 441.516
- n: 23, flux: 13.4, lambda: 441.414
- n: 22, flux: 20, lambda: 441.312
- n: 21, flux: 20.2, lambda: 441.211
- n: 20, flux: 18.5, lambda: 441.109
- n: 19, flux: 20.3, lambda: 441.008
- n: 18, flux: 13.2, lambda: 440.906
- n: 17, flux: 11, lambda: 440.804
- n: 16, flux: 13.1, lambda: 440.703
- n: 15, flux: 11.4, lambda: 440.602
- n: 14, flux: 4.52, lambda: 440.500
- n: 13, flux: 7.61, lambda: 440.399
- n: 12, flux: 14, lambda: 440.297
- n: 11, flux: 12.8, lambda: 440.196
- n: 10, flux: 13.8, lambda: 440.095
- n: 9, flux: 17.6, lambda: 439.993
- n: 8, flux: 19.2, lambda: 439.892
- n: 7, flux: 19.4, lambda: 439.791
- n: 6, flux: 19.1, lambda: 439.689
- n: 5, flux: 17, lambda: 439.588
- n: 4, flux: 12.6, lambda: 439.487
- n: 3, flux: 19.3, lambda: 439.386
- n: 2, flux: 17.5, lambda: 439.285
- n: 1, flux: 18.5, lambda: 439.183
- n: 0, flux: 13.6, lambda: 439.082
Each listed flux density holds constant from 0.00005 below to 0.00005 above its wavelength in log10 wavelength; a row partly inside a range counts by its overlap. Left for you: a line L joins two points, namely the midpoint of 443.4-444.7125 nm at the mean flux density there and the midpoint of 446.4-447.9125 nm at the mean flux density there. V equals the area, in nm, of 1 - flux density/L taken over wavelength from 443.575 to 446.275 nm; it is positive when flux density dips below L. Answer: 0.23 nm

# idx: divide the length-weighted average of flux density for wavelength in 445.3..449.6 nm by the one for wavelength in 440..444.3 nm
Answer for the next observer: 1.2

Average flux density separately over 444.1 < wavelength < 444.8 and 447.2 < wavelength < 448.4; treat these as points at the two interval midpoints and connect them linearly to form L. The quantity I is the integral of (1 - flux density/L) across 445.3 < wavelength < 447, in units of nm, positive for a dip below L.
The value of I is 0.241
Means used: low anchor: 17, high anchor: 19.9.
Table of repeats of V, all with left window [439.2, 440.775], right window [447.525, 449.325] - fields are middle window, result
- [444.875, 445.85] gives 0.13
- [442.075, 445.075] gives -0.05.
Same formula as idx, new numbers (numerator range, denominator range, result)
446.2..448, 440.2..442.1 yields 1.32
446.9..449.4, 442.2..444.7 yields 1.17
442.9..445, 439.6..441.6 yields 1.19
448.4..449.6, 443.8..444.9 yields 1.14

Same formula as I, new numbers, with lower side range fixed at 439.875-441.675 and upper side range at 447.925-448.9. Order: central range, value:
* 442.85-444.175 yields -0.128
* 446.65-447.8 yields -0.055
